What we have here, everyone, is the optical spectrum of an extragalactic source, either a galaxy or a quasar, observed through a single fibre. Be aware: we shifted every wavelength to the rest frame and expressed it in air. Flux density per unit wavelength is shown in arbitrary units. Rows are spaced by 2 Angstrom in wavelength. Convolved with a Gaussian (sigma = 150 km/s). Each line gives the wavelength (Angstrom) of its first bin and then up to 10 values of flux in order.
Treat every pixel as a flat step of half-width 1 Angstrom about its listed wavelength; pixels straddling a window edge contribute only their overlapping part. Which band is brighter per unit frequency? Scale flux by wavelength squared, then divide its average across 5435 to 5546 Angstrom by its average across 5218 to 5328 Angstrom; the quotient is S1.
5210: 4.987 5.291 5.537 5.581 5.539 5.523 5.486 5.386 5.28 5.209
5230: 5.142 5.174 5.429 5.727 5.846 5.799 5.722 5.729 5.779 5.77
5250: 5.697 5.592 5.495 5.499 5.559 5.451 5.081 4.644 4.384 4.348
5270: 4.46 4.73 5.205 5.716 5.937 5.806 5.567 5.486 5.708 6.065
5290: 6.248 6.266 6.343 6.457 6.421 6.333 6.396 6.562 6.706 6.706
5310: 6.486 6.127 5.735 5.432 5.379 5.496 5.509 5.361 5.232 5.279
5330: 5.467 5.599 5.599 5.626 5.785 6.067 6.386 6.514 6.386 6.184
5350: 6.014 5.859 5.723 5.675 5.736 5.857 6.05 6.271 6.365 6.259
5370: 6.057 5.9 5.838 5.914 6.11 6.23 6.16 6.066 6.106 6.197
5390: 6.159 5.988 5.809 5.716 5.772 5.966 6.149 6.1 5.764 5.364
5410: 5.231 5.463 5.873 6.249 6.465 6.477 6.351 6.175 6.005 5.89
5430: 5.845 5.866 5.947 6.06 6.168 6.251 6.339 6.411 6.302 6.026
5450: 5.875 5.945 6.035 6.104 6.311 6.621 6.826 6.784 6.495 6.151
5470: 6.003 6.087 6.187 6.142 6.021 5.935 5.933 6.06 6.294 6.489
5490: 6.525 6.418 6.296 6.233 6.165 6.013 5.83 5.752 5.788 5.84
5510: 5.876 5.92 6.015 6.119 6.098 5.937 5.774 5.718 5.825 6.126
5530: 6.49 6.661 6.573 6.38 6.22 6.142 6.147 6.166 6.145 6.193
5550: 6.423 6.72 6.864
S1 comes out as 1.18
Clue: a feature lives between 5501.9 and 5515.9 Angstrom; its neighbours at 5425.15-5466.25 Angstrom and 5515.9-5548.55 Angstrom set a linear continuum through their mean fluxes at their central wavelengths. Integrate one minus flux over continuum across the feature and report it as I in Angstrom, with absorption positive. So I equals 0.66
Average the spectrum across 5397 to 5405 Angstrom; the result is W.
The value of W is 6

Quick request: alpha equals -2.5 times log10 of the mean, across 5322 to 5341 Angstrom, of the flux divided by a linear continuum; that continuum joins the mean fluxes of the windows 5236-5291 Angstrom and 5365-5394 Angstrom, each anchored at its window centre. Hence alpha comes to 0.05 mag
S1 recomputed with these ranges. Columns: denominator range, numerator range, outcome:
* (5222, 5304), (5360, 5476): 1.16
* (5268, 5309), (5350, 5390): 1.05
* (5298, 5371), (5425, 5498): 1.09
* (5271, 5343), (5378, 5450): 1.07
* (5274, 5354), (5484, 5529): 1.09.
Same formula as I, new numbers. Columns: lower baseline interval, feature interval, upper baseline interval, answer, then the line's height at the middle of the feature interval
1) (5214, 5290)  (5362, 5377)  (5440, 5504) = -0.6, 5.85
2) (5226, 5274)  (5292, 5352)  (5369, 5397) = -3.1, 5.69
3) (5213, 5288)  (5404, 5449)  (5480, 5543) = -1.1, 5.89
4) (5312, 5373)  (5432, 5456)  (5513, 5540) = -0.4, 6.01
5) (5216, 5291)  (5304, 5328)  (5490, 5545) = -1.1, 5.6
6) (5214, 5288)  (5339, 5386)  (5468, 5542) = -2.9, 5.72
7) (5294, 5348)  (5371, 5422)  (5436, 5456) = 0.9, 6.08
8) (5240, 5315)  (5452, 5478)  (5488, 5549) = -1.1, 6.03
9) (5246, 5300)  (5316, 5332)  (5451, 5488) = 0.9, 5.73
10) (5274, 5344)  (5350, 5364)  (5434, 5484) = 0.3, 6.01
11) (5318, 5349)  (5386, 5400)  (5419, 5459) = 0.0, 5.96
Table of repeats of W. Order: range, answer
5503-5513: 5.84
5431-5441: 6.06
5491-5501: 6.22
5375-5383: 6.1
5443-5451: 6.15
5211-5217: 5.47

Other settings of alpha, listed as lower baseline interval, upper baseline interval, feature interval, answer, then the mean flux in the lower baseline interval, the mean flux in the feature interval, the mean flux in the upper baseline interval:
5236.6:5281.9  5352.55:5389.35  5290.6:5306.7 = -0.15 mag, 5.38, 6.43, 6.03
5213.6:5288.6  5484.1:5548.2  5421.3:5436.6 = -0.02 mag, 5.42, 6.01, 6.13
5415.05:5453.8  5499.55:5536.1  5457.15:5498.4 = -0.04 mag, 6.14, 6.29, 6.03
